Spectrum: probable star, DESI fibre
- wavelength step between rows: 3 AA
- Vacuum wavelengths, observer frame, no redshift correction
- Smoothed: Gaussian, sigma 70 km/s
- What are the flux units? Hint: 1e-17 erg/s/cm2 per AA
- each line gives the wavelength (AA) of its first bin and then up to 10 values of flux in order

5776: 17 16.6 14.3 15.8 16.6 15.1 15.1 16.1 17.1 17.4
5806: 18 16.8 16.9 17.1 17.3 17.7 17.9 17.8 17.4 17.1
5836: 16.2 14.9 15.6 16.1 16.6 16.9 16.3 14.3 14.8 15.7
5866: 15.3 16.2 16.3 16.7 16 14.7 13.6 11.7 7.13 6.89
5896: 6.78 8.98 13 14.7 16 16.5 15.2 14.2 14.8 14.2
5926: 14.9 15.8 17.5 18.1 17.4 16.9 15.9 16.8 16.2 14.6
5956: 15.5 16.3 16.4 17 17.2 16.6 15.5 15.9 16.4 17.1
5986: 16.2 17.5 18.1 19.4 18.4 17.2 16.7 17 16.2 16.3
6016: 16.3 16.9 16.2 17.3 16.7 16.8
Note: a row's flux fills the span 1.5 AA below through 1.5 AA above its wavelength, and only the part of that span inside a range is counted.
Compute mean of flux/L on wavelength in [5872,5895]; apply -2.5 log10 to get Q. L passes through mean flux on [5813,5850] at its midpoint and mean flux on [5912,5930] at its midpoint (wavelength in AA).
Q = 0.25 mag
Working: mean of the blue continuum 16.8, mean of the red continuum 14.9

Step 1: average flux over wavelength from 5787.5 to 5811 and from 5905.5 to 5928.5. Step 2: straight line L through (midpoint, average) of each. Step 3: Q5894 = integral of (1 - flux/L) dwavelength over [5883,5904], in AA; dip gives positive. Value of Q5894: 7.7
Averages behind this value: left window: 16.5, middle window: 9.75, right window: 15.1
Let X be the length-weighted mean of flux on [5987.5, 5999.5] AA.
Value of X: 18.3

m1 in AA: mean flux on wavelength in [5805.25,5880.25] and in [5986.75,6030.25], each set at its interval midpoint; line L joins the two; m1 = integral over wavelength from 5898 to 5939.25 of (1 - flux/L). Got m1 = 4.0 AA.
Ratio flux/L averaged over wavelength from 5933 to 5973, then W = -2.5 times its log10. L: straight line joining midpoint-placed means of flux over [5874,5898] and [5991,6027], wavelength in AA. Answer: -0.14 mag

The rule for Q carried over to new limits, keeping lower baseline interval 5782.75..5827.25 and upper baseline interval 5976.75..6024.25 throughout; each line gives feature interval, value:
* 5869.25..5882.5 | 0.061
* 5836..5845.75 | 0.082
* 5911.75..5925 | 0.151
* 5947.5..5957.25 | 0.093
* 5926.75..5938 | -0.005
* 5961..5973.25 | 0.016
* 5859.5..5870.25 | 0.087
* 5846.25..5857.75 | 0.046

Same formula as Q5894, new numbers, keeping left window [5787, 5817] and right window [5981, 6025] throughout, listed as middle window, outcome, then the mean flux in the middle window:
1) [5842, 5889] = 4.1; 15.3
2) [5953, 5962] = 0.7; 15.8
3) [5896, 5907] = 3.4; 11.7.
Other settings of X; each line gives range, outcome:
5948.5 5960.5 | 15.7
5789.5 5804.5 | 16.2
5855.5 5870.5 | 15.3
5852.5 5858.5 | 15.3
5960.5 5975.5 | 16.5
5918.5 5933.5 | 15.4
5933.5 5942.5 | 17.5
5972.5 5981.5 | 15.9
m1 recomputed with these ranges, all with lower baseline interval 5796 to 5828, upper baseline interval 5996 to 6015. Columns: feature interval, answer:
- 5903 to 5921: 2.06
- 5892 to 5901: 4.86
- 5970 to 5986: 0.72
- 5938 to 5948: 0.27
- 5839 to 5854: 0.94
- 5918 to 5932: 1.60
